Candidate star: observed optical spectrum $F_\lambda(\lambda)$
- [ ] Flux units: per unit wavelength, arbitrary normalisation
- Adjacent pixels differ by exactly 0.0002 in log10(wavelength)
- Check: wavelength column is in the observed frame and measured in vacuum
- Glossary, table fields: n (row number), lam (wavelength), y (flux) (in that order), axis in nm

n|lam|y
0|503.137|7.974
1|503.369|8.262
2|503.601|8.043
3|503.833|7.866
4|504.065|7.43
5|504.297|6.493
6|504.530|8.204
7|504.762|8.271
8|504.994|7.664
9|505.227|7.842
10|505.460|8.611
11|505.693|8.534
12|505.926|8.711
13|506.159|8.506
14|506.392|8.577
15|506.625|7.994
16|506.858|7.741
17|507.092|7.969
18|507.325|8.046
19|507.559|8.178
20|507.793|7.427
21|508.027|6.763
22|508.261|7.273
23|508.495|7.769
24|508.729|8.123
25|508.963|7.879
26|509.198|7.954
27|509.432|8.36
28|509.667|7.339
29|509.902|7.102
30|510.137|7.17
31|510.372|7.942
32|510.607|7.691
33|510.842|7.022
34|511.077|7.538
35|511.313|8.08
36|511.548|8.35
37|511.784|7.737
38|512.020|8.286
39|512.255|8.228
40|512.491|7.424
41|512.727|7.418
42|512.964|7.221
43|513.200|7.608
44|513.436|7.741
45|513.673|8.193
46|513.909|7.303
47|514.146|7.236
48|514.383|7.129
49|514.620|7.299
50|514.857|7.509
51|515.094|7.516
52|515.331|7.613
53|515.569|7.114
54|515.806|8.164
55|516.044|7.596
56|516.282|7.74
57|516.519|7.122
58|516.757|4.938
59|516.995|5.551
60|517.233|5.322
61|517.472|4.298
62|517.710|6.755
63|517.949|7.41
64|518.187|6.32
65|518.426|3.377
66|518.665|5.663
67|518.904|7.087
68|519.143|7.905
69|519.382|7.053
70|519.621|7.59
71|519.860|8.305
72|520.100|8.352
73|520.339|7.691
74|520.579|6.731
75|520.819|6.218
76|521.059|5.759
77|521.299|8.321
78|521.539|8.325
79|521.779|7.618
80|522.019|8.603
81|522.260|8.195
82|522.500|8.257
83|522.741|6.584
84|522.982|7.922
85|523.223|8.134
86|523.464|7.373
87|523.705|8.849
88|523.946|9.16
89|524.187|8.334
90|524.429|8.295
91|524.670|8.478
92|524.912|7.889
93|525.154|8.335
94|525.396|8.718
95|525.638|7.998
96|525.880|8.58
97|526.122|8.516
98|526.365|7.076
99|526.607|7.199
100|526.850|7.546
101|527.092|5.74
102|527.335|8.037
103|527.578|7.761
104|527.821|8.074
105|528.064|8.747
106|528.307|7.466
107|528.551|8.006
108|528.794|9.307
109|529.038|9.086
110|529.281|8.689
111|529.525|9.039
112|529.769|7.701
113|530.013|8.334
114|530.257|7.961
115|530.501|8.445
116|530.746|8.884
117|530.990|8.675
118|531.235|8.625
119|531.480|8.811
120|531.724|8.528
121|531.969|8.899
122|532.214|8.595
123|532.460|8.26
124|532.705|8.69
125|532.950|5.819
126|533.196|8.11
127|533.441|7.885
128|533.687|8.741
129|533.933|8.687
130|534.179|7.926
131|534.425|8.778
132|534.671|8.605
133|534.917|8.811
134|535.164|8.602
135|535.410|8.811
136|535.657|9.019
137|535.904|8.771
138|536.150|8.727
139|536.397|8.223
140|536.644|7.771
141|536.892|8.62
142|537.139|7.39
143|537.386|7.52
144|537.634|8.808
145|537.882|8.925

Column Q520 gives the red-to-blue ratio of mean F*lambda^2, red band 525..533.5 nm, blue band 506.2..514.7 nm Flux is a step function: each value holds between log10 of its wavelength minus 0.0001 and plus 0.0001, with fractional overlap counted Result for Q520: 1.14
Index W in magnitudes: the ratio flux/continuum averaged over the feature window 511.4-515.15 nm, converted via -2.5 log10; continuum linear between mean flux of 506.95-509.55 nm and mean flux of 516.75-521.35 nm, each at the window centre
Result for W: -0.063 mag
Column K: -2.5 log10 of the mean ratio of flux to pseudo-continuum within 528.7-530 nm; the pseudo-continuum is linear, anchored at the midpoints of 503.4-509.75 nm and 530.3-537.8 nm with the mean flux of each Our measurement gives -0.05 mag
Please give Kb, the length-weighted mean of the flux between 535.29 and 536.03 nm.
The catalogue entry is 8.87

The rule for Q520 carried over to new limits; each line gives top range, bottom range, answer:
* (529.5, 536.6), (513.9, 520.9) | 1.30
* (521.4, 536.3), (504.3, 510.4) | 1.14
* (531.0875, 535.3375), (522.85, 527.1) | 1.07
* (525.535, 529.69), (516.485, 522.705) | 1.21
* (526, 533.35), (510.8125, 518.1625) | 1.20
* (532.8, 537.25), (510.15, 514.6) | 1.18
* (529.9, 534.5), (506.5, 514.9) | 1.18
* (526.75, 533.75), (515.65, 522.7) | 1.23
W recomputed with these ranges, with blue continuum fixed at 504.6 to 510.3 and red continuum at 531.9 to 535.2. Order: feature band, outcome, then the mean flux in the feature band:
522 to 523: 0.04 mag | 7.84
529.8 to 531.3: -0.02 mag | 8.43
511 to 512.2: -0.01 mag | 8.03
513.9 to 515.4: 0.09 mag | 7.37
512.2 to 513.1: 0.06 mag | 7.52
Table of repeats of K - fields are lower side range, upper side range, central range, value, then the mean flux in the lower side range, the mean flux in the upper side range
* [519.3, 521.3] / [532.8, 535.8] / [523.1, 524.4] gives -0.11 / 7.28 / 8.32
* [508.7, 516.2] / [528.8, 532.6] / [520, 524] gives 0.05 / 7.65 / 8.59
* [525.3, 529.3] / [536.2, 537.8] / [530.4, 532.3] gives -0.08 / 8.01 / 8.1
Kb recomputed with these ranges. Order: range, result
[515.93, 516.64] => 7.48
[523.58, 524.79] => 8.62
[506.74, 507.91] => 7.87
